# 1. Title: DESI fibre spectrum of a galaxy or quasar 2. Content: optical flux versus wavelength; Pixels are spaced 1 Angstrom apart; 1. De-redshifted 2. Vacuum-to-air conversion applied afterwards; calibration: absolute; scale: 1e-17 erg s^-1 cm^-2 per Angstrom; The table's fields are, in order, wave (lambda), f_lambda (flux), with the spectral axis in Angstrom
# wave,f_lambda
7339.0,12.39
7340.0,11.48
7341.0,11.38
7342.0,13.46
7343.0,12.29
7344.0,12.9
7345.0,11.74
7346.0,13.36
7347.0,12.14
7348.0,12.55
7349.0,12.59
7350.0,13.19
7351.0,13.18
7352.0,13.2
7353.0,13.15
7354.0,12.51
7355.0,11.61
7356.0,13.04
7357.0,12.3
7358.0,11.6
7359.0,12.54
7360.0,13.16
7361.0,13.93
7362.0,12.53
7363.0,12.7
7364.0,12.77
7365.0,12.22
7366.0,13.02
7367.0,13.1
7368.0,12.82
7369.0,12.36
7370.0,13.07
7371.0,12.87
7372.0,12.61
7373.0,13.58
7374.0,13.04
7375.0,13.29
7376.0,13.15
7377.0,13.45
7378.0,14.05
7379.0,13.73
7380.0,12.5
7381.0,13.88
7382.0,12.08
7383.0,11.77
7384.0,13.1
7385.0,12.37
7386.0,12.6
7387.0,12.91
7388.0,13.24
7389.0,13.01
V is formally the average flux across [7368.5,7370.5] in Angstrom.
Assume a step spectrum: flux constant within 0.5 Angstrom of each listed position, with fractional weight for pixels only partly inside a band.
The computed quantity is 12.7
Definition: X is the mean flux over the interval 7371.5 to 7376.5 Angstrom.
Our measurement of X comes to 13.1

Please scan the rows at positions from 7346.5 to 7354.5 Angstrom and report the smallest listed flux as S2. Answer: 12.14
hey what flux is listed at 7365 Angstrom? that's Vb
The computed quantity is 12.22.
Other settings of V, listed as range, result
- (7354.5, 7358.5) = 12.1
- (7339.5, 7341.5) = 11.4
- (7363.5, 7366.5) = 12.7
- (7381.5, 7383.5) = 11.9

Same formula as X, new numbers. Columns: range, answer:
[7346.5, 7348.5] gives 12.3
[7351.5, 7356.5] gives 12.7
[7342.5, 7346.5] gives 12.6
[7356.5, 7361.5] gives 12.7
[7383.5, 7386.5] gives 12.7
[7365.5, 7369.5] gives 12.8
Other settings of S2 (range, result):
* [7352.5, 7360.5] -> 11.6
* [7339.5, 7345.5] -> 11.38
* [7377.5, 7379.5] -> 13.73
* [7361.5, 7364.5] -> 12.53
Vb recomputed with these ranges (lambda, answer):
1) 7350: 13.19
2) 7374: 13.04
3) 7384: 13.1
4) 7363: 12.7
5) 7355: 11.61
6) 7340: 11.48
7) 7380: 12.5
